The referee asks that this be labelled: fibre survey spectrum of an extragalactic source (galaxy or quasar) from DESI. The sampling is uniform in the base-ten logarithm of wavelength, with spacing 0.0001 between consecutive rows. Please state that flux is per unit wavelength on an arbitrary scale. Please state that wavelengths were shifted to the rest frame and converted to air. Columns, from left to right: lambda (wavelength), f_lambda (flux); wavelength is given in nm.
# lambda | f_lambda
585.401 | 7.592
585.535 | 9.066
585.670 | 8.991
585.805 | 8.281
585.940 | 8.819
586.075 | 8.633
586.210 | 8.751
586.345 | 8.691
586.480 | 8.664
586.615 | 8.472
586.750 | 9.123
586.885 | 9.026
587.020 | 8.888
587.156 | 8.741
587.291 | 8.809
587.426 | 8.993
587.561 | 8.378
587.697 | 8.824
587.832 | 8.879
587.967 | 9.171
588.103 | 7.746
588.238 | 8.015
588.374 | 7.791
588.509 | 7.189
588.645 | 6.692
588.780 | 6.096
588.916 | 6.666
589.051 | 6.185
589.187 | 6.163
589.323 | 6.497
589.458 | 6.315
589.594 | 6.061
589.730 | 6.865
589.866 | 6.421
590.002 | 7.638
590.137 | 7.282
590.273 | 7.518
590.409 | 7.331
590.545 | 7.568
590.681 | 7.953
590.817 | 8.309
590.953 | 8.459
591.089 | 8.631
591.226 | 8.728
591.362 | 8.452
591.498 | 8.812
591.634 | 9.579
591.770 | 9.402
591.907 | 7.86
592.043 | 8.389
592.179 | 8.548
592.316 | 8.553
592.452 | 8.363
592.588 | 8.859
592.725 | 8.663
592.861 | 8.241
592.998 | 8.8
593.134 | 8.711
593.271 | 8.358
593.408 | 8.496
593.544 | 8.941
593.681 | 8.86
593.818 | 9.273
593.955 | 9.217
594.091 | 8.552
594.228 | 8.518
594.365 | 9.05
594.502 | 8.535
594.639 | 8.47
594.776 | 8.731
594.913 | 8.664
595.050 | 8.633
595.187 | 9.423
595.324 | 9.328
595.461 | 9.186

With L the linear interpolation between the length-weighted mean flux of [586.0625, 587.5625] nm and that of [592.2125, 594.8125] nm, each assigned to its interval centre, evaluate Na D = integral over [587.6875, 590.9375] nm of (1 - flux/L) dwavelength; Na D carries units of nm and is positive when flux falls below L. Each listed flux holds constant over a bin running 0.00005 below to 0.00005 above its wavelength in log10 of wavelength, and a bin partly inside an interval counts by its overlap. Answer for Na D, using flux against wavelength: 0.54 nm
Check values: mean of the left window 8.79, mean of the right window 8.69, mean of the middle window 7.29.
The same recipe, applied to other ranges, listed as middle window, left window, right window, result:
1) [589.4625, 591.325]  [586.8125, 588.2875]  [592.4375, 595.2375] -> 0.244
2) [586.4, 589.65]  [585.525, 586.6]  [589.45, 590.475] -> 0.019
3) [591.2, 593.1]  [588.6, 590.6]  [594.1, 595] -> -0.232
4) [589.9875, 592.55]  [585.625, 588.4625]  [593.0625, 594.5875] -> 0.122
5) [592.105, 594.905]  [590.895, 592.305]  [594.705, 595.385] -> 0.045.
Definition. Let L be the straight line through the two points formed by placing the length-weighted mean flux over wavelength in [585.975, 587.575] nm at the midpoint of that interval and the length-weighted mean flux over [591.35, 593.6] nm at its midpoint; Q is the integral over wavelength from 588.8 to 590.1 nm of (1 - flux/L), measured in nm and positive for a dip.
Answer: 0.326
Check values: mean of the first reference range 8.78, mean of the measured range 6.54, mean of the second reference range 8.65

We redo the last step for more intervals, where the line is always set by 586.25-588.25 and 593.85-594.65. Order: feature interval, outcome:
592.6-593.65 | 0.016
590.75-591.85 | -0.005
